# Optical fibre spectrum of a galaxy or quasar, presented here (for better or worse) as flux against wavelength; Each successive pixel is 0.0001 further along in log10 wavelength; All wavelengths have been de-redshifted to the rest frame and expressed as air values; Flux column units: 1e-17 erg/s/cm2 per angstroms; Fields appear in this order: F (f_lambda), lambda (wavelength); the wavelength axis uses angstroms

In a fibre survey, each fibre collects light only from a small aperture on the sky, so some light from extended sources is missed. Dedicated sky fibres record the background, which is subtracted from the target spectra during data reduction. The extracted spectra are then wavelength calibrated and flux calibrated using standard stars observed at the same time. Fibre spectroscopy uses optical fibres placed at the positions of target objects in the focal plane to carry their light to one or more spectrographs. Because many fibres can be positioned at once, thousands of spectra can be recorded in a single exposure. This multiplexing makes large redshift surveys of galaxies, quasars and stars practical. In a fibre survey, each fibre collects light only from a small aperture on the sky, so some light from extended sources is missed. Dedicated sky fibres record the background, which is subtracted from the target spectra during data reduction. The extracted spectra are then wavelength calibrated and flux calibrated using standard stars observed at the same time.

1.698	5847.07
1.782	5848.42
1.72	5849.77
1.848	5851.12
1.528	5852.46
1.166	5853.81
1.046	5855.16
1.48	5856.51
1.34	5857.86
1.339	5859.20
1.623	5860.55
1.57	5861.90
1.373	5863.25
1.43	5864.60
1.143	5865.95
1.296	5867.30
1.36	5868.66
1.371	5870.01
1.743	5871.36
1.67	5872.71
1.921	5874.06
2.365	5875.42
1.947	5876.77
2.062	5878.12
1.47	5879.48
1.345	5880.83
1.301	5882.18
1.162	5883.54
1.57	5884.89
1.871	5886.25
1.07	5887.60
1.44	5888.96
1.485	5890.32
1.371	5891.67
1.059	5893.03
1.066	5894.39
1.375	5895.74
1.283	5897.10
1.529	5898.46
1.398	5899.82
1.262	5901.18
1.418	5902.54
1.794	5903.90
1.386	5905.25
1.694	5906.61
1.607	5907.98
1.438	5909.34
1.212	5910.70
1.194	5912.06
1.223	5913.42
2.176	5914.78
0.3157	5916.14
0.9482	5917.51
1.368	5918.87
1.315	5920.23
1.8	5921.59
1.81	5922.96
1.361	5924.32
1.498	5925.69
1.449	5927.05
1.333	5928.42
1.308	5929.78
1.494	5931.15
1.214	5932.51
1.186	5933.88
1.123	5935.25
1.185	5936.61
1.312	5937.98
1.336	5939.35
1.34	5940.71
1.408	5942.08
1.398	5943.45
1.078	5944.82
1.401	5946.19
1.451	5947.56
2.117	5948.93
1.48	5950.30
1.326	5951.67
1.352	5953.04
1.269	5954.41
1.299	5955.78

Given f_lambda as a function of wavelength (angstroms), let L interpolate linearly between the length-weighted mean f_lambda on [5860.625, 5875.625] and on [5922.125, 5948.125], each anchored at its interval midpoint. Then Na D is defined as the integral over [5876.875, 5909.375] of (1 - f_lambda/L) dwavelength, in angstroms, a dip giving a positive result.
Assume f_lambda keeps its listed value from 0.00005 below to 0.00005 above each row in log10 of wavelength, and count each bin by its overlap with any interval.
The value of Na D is 0.6 angstroms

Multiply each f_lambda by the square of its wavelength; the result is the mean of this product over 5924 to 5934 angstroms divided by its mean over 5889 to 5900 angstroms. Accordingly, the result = 1.04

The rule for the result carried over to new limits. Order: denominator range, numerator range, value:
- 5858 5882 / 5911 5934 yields 0.87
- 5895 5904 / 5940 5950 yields 1.05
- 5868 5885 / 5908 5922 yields 0.81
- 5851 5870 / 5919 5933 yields 1.08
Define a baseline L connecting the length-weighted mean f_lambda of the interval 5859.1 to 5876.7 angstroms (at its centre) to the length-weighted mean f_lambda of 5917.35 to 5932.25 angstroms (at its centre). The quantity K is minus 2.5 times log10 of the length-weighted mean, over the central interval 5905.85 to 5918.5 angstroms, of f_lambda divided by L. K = 0.12 mag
